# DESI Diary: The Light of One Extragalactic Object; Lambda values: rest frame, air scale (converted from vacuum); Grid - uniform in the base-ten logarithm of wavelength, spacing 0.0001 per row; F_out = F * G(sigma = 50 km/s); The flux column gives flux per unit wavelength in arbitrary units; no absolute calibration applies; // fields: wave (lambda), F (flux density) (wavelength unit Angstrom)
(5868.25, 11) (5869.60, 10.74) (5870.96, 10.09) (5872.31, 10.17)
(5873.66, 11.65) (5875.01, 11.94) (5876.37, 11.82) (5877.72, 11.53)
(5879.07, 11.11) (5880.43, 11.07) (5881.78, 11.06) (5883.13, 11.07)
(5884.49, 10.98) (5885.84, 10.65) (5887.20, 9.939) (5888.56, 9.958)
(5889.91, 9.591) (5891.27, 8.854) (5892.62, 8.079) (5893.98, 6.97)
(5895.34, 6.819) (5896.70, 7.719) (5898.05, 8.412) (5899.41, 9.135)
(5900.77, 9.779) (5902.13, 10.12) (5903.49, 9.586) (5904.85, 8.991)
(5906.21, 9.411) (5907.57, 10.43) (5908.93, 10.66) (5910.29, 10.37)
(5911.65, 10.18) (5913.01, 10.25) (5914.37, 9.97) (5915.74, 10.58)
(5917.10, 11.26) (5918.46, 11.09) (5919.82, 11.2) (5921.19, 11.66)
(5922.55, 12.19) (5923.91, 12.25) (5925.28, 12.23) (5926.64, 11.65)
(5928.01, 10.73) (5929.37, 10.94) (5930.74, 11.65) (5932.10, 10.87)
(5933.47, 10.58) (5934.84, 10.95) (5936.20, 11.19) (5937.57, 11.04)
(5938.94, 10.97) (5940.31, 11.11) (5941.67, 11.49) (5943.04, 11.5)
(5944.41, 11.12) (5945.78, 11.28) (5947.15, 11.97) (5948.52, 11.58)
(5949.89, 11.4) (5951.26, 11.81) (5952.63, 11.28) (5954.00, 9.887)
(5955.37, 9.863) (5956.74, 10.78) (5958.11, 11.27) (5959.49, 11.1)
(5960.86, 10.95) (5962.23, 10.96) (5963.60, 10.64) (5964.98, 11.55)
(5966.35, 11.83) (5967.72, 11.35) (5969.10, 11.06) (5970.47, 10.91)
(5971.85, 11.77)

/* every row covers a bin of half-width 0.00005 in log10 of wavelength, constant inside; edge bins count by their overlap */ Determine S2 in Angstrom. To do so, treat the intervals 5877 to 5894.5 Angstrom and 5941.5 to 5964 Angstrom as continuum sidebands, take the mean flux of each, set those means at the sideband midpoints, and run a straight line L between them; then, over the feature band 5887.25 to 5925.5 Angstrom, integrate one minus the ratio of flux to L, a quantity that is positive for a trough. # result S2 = 1.96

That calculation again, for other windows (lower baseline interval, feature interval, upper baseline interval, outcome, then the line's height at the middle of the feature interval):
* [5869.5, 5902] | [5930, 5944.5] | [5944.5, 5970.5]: -0.4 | 10.8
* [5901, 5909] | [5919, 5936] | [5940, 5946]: -1.1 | 10.7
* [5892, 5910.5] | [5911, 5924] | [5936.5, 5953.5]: -1.5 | 9.88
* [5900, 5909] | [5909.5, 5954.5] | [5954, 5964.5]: -3.9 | 10.3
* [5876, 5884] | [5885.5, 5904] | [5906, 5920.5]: 3.4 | 10.9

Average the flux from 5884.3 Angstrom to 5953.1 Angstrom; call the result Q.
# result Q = 10.5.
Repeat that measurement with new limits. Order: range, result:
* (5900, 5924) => 10.5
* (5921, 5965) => 11.2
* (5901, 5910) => 9.88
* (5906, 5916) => 10.3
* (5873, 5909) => 9.89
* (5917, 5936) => 11.4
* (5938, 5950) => 11.4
